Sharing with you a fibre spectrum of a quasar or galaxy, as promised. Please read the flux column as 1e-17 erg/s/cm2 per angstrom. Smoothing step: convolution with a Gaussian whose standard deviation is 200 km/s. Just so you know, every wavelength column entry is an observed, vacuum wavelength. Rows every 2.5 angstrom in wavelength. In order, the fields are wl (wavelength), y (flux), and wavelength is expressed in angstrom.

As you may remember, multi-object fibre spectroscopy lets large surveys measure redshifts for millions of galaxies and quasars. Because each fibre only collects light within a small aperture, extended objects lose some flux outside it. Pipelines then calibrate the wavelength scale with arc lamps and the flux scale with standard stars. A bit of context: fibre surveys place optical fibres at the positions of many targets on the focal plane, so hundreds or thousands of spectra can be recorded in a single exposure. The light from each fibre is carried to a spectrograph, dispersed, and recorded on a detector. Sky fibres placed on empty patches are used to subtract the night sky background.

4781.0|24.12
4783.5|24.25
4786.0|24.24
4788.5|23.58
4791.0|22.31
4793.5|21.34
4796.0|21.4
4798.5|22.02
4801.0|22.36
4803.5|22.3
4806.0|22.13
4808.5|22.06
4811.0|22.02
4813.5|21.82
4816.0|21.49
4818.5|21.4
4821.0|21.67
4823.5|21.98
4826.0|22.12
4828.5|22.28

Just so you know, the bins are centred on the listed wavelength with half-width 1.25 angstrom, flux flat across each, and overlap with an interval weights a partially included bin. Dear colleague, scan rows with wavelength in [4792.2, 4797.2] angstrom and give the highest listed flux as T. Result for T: 21.4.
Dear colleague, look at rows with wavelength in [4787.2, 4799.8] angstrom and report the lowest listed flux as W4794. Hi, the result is 21.34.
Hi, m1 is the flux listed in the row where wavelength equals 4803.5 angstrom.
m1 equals 22.3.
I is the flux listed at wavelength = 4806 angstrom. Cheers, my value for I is 22.13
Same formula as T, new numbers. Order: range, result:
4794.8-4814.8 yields 22.36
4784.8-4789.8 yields 24.24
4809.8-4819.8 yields 22.02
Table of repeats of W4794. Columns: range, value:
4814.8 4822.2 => 21.4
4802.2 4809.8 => 22.06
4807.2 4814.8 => 21.82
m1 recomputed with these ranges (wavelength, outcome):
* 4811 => 22.02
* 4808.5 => 22.06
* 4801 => 22.36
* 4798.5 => 22.02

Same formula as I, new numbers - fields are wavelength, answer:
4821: 21.67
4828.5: 22.28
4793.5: 21.34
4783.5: 24.25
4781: 24.12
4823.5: 21.98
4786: 24.24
